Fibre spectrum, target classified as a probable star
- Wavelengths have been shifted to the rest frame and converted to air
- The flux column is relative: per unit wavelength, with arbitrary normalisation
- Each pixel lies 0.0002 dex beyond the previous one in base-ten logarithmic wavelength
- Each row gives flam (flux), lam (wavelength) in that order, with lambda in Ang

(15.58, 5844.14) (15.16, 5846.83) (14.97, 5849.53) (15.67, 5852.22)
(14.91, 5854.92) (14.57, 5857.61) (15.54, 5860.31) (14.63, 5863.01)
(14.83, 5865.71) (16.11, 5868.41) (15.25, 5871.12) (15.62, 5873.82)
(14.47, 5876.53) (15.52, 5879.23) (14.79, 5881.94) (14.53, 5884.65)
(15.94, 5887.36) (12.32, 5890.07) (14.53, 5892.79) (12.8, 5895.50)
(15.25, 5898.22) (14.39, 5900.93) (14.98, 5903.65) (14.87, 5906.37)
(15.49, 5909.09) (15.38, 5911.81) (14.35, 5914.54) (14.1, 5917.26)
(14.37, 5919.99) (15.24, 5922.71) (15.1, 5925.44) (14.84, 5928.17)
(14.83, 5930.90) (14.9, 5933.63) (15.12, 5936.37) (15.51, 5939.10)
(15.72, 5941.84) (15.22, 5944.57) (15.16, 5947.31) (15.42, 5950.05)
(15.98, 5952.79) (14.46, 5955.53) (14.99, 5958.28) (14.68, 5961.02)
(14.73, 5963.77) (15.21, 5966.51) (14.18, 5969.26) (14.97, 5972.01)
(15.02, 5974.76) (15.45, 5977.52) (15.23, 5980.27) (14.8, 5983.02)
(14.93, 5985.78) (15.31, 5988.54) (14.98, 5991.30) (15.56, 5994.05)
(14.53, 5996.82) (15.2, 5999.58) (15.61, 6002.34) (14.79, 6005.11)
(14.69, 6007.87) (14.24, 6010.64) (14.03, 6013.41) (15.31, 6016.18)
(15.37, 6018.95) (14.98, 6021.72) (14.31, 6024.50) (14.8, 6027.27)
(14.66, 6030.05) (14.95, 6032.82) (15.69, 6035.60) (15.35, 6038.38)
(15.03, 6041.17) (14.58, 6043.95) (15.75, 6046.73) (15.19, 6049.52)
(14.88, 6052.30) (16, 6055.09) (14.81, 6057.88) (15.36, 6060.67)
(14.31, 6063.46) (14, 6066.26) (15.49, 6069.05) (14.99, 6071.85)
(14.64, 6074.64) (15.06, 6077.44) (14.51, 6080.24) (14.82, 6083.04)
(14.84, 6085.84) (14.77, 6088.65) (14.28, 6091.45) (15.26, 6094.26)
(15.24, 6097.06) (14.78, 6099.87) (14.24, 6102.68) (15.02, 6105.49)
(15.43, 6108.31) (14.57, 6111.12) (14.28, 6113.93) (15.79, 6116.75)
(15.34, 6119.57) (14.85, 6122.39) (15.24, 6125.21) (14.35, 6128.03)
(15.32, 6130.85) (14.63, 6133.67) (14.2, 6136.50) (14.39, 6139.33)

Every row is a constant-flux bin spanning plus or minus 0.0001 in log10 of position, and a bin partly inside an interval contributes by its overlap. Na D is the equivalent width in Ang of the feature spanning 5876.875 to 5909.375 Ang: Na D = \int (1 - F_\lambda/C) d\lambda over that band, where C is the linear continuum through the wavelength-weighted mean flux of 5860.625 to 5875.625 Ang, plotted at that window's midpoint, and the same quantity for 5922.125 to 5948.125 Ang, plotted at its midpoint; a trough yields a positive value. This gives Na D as 1.4 Ang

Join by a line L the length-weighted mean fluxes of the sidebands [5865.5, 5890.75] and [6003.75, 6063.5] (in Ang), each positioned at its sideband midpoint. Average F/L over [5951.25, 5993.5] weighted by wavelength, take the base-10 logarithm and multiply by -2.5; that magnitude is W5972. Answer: 0.00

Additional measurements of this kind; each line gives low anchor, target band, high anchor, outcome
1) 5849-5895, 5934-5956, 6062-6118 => -0.03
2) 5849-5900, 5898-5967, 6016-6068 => -0.01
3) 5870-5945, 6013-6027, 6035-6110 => 0.00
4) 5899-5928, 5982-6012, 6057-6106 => -0.01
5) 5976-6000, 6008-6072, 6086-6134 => 0.00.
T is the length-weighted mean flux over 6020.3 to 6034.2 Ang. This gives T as 14.7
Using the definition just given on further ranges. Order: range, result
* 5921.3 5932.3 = 15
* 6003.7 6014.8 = 14.4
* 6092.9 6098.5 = 15.3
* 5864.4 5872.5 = 15.4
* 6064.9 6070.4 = 14.8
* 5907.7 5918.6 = 14.8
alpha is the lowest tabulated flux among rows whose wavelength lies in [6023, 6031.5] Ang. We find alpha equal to 14.31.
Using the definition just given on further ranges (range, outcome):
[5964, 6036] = 14.03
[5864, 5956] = 12.32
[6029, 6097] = 14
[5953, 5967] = 14.46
